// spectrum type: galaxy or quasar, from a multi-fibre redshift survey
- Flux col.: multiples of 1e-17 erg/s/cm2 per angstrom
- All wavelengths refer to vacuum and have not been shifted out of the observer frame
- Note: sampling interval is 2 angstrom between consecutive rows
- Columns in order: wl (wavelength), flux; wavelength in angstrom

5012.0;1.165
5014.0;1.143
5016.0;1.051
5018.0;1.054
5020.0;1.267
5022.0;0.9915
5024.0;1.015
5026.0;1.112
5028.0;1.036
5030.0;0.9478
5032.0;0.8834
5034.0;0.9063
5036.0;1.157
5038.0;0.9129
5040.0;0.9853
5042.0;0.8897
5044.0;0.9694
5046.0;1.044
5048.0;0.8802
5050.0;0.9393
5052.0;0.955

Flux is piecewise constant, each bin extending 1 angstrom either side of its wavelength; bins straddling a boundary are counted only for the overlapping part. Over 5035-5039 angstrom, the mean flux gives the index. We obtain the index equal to 1.03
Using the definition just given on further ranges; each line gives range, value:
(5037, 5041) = 0.949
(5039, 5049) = 0.954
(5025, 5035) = 0.977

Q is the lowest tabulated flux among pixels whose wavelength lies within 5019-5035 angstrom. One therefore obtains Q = 0.8834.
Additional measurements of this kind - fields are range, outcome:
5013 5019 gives 1.051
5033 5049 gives 0.8802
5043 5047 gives 0.9694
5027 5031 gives 0.9478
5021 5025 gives 0.9915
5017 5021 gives 1.054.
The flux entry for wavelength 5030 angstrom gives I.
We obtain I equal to 0.9478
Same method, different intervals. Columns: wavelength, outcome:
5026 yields 1.112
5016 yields 1.051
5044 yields 0.9694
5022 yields 0.9915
